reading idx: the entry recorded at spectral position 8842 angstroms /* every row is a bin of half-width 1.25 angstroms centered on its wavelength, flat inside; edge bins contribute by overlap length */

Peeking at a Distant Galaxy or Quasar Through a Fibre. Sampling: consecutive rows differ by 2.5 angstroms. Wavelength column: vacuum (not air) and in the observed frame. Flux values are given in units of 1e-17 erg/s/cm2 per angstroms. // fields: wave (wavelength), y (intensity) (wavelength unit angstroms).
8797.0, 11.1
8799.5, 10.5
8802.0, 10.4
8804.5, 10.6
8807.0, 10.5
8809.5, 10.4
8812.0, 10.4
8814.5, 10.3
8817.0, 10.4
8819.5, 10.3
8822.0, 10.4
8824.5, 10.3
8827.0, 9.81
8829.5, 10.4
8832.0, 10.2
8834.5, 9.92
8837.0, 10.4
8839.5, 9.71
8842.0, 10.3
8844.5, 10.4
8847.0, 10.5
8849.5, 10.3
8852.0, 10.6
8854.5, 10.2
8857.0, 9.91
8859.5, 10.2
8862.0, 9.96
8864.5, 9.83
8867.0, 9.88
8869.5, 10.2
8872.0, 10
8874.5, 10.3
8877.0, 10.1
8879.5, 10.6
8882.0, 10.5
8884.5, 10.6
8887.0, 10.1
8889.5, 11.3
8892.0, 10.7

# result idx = 10.3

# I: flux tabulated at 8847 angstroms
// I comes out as 10.5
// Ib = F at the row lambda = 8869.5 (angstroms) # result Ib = 10.2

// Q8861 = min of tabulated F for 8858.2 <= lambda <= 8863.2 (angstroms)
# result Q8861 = 9.96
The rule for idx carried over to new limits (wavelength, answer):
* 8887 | 10.1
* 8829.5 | 10.4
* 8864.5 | 9.83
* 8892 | 10.7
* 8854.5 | 10.2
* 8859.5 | 10.2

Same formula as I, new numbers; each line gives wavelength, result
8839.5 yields 9.71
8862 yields 9.96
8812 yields 10.4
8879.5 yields 10.6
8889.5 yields 11.3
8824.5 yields 10.3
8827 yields 9.81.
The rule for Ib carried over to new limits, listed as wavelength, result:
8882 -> 10.5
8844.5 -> 10.4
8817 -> 10.4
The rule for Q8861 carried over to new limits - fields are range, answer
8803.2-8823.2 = 10.3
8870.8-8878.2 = 10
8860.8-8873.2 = 9.83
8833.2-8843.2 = 9.71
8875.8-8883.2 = 10.1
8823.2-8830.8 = 9.81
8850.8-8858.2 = 9.91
